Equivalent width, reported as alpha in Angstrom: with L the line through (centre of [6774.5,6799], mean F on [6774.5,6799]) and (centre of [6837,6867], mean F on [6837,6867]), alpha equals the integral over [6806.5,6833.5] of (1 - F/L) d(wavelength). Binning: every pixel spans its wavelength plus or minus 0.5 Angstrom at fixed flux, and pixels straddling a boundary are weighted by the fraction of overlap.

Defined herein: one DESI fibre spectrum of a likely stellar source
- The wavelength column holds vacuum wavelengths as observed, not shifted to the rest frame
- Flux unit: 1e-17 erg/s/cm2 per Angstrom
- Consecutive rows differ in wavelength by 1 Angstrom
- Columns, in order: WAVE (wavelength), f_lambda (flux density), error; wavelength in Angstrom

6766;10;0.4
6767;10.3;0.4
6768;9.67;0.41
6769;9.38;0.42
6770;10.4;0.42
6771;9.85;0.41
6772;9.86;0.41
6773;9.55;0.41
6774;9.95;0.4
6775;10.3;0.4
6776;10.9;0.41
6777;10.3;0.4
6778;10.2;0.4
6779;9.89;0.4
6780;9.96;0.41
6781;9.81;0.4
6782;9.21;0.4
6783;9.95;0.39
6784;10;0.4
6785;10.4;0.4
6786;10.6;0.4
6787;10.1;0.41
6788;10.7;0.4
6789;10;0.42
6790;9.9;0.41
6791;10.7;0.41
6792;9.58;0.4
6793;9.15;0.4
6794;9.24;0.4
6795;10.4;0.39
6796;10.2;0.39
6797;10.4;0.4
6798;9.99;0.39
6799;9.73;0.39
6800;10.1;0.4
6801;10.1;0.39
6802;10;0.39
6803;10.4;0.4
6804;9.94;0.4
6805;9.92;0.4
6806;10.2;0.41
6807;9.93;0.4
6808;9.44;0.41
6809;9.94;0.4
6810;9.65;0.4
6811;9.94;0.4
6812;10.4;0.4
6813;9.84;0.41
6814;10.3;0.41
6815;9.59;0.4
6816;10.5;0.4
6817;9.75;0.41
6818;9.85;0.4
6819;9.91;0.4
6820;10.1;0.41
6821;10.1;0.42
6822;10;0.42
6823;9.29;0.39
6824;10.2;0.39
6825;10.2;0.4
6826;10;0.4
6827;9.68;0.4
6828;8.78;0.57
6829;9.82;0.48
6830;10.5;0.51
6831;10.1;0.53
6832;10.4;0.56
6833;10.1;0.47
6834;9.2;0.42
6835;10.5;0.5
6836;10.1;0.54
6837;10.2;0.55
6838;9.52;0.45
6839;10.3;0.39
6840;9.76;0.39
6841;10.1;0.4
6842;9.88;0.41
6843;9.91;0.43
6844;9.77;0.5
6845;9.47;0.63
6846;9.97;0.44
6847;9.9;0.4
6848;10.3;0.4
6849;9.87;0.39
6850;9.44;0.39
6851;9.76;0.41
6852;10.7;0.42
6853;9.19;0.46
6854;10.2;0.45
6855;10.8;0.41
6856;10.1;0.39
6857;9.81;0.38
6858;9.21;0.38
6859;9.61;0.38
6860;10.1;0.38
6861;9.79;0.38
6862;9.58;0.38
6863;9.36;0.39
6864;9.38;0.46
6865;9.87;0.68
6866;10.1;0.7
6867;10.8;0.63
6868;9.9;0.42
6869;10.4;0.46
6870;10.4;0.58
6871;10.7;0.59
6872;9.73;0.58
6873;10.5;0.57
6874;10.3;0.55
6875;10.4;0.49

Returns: 0.09 Angstrom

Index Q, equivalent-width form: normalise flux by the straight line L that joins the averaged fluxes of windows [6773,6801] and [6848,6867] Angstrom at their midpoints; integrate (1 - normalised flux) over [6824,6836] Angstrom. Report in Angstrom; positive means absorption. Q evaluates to 0.0 Angstrom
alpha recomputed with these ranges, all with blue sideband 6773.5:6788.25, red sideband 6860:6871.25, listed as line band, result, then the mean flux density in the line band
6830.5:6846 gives 0.16 Angstrom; 9.95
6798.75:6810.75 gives 0.18 Angstrom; 9.95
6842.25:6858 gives 0.18 Angstrom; 9.92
